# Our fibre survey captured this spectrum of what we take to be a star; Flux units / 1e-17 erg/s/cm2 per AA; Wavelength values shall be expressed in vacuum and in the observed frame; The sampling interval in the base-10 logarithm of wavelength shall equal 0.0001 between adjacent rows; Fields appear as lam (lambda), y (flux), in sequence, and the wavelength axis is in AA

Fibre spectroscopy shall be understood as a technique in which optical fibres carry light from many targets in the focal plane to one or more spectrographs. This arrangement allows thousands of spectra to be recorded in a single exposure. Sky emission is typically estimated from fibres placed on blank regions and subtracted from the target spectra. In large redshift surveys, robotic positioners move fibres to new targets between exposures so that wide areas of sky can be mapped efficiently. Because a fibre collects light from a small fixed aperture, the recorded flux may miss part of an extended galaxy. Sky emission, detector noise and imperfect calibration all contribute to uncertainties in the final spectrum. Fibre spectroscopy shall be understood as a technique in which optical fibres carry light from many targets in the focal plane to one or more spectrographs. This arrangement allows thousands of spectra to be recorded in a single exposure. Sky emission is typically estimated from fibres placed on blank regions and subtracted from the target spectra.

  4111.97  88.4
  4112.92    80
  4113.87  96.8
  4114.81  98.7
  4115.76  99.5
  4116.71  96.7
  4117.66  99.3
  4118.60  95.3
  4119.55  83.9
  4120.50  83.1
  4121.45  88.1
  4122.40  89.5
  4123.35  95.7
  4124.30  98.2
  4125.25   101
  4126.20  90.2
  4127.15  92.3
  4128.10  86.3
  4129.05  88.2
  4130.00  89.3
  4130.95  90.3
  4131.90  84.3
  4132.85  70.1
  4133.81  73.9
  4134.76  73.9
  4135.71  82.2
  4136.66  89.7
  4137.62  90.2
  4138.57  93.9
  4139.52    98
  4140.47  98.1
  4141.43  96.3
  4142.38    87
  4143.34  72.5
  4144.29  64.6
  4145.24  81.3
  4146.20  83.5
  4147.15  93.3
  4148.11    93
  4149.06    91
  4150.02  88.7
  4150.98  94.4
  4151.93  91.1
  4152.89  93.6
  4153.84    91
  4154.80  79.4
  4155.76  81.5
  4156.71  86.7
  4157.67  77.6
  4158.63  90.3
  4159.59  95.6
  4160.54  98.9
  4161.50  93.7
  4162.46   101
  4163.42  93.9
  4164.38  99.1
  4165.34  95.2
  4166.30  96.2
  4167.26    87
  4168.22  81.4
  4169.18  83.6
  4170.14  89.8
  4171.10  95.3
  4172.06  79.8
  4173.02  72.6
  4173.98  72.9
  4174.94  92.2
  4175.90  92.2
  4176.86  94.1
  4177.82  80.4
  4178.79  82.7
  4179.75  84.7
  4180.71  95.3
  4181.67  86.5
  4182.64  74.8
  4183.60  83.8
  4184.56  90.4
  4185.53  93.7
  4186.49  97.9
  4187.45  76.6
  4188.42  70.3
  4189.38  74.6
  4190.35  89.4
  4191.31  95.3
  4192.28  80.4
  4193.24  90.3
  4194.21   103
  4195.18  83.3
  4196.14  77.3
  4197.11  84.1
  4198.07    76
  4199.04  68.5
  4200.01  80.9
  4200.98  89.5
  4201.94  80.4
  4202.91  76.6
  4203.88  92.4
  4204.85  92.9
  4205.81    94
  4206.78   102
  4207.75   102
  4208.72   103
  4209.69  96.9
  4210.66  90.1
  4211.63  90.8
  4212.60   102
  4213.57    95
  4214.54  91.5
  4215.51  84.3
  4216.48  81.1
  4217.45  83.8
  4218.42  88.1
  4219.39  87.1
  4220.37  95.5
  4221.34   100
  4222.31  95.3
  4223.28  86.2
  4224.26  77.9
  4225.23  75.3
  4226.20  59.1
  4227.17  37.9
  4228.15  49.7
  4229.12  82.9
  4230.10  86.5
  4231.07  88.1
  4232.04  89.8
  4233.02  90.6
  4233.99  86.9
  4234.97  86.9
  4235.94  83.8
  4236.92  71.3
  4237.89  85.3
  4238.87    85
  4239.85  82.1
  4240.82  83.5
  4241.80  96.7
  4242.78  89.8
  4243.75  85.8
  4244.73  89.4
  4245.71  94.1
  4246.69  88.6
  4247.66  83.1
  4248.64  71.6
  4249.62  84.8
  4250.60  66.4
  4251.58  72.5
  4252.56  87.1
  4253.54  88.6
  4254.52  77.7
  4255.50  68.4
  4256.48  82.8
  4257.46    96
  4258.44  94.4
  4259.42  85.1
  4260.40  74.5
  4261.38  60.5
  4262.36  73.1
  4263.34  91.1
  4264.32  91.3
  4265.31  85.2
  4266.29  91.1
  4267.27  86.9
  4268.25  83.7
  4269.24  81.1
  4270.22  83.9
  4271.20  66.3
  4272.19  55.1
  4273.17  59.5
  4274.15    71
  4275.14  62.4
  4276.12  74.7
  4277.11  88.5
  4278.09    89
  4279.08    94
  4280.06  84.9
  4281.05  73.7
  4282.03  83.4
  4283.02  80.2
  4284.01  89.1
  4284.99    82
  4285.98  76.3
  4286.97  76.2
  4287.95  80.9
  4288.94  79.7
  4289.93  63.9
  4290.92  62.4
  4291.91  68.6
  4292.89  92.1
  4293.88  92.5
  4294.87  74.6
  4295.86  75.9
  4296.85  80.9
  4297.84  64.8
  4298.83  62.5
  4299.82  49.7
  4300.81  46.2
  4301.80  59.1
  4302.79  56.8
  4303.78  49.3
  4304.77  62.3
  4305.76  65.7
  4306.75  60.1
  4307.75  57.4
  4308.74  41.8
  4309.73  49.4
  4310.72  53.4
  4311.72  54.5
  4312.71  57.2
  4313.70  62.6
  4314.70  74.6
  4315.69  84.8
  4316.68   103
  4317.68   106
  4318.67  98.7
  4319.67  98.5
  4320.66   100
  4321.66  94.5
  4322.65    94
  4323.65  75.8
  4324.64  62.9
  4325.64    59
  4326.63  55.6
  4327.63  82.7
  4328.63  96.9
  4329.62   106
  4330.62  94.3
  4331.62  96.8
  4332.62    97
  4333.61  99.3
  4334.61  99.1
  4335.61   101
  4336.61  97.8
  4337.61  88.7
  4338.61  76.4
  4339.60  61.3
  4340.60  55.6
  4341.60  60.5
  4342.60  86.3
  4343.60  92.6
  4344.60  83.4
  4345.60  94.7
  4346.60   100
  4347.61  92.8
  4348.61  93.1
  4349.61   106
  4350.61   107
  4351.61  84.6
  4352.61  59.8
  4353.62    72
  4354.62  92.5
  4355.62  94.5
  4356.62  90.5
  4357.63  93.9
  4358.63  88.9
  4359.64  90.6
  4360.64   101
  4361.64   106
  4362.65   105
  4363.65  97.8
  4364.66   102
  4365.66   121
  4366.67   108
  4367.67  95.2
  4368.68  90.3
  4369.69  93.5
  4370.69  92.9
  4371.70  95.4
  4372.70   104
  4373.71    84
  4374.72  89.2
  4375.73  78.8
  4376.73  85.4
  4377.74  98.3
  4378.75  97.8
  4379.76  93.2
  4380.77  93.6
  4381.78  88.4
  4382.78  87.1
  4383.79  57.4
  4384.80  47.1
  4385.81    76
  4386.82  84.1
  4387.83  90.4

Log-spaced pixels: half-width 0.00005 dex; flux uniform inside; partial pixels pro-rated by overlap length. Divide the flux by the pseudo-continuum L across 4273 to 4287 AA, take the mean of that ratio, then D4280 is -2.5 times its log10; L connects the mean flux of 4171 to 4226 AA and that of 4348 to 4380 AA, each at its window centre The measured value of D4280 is 0.14 mag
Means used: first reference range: 87.1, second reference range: 94.1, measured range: 79.5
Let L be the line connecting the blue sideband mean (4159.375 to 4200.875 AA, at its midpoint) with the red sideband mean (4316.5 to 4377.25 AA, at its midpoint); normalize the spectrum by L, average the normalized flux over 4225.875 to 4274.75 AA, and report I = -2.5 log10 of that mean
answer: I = 0.11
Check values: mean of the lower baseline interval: 86.8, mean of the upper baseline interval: 90.7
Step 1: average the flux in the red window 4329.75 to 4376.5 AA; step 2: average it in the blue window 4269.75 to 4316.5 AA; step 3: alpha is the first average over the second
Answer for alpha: 1.31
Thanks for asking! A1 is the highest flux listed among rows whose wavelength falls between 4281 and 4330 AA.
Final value 106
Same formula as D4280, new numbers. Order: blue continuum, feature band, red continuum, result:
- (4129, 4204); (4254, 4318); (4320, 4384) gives 0.20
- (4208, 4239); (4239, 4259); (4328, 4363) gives 0.02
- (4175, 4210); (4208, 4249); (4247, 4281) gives -0.02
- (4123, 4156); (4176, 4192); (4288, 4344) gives -0.01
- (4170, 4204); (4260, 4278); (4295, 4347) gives 0.04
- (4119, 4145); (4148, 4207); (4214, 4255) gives -0.03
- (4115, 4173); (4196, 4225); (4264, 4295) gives -0.06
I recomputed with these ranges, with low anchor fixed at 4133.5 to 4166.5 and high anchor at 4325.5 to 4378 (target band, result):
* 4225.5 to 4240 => 0.16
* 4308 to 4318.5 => 0.29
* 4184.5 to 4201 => 0.06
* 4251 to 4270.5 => 0.09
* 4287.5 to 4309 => 0.34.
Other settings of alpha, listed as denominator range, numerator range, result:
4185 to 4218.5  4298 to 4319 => 0.73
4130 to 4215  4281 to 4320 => 0.81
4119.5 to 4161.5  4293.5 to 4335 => 0.85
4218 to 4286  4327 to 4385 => 1.11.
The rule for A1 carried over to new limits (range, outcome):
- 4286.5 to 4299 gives 92.5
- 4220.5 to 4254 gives 100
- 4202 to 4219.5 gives 103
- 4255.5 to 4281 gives 96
